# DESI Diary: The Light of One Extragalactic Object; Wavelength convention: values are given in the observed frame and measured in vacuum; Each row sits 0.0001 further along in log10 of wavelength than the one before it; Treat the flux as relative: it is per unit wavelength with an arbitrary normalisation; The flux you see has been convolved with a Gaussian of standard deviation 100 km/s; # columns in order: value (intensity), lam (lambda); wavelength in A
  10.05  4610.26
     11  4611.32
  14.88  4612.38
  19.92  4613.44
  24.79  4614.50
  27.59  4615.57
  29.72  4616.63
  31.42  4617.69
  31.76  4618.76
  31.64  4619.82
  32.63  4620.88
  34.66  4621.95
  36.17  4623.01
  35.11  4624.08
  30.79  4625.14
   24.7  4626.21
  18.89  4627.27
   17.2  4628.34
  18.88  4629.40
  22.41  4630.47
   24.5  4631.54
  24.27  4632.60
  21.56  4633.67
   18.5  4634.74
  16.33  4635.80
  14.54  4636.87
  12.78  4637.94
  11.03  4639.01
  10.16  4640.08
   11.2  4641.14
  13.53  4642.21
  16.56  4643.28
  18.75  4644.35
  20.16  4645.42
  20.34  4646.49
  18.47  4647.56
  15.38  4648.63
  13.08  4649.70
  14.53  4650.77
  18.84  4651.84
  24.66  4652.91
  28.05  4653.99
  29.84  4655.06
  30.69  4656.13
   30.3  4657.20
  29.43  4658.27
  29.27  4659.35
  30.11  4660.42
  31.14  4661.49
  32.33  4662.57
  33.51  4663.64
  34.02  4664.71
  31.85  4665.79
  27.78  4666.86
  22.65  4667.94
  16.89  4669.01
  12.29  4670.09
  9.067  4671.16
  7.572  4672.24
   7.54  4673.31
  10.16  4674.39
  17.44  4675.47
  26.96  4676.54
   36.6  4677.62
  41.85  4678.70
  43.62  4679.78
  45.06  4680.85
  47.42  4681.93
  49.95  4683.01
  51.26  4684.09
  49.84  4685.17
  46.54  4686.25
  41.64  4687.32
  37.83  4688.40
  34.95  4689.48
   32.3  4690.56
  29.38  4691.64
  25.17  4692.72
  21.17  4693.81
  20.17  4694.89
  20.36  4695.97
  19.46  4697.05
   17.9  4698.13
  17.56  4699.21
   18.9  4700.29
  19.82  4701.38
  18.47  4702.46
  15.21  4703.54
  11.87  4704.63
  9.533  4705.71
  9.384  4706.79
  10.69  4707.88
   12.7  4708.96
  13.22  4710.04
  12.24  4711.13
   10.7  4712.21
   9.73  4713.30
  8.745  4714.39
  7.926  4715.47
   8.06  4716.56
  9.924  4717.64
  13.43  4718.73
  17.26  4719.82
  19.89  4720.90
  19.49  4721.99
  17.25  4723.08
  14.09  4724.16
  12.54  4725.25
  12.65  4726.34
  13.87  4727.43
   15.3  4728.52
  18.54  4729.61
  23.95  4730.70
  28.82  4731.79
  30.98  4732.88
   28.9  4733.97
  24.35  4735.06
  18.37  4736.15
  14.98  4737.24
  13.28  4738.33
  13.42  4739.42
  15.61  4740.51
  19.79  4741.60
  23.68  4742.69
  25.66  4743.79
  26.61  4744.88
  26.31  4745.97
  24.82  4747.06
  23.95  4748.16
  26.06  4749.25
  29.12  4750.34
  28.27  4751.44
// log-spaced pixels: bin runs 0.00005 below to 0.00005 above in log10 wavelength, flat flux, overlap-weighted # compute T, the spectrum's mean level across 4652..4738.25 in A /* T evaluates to 23.1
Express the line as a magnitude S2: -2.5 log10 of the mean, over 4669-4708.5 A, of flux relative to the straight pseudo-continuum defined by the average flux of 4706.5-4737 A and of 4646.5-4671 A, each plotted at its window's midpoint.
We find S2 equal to -0.24 mag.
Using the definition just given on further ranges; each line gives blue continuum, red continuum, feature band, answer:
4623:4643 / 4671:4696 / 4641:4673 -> 0.14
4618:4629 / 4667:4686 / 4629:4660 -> 0.42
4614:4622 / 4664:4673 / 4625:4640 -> 0.39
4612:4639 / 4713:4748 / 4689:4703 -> -0.12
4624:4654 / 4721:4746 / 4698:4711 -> 0.33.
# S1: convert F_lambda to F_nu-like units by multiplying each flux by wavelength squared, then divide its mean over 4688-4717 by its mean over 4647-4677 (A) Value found 0.8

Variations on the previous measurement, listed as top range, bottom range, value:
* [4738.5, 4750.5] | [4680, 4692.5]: 0.55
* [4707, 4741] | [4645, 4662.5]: 0.67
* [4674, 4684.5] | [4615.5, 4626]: 1.19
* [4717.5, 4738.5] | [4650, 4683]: 0.71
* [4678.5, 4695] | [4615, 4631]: 1.42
